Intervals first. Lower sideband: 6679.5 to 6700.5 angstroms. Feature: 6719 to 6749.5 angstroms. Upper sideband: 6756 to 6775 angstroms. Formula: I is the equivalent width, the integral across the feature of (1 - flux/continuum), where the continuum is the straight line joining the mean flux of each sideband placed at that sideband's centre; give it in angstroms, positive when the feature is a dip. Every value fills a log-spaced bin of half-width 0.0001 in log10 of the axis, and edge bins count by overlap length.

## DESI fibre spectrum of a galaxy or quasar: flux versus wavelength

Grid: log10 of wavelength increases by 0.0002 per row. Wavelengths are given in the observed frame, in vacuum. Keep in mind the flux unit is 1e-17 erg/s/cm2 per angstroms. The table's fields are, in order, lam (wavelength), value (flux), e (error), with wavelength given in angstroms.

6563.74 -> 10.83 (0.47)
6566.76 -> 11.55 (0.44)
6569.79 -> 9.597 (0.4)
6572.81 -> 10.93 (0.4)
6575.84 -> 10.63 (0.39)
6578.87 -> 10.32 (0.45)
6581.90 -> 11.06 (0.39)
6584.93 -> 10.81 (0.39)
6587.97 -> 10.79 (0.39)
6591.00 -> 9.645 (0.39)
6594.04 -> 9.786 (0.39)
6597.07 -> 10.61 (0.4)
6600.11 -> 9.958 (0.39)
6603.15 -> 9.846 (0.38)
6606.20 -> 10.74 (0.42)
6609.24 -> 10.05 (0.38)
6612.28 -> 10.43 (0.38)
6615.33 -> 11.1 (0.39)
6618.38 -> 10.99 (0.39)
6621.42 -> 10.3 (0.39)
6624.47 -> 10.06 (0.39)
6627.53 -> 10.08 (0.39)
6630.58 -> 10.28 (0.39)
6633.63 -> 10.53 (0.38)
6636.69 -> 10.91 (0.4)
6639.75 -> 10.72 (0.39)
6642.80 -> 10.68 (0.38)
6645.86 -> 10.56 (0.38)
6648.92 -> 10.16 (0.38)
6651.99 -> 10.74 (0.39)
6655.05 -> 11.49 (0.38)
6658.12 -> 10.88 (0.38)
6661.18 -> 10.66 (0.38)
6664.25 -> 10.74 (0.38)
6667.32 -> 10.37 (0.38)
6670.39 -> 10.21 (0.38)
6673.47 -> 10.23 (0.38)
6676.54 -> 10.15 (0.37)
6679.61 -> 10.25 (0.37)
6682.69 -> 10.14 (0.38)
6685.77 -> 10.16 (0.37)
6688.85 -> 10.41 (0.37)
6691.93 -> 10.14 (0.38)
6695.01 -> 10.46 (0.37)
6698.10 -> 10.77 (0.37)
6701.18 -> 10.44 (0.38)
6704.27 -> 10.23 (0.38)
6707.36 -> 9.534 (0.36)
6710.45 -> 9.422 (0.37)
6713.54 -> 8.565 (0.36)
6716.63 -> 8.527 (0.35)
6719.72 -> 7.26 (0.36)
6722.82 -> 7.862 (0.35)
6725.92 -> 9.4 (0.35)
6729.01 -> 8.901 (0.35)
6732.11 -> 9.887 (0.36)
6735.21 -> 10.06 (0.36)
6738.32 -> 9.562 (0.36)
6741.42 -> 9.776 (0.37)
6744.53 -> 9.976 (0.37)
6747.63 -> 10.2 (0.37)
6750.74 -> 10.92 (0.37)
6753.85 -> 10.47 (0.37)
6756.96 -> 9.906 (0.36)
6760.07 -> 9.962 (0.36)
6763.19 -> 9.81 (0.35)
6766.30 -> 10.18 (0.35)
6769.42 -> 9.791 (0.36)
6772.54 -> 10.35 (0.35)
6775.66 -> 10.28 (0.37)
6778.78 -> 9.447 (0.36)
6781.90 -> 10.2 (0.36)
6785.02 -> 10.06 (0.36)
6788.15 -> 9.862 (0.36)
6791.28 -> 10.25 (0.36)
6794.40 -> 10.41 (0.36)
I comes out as 2.4 angstroms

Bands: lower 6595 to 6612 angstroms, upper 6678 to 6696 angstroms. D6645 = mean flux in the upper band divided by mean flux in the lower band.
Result 1.0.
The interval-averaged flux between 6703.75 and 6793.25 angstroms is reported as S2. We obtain 9.68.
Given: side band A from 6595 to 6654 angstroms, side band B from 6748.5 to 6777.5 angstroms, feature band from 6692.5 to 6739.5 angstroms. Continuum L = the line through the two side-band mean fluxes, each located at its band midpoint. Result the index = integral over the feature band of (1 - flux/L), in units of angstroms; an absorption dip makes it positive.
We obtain 3.98 angstroms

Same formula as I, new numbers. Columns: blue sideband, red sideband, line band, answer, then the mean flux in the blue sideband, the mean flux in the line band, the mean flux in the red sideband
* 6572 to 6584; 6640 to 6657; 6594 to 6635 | 1.4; 10.7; 10.4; 10.7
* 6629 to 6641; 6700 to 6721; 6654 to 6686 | -1.8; 10.6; 10.5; 9.14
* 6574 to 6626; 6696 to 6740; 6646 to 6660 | -1.2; 10.4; 10.8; 9.33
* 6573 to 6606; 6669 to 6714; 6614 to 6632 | -0.3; 10.4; 10.5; 10.1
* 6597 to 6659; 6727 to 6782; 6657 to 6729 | 2.9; 10.5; 9.83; 9.97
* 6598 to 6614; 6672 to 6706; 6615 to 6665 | -1.8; 10.2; 10.6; 10.3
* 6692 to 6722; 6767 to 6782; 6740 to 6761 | -0.8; 9.46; 10.2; 10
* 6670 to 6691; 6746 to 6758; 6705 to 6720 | 2.1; 10.2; 8.87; 10.4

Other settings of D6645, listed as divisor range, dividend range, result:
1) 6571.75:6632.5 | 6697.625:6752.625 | 0.91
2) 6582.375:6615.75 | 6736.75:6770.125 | 0.97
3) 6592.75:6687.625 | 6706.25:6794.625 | 0.93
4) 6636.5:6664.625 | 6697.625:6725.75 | 0.85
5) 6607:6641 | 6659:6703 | 0.99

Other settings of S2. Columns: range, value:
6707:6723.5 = 8.49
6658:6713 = 10.2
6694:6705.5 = 10.5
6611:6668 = 10.6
